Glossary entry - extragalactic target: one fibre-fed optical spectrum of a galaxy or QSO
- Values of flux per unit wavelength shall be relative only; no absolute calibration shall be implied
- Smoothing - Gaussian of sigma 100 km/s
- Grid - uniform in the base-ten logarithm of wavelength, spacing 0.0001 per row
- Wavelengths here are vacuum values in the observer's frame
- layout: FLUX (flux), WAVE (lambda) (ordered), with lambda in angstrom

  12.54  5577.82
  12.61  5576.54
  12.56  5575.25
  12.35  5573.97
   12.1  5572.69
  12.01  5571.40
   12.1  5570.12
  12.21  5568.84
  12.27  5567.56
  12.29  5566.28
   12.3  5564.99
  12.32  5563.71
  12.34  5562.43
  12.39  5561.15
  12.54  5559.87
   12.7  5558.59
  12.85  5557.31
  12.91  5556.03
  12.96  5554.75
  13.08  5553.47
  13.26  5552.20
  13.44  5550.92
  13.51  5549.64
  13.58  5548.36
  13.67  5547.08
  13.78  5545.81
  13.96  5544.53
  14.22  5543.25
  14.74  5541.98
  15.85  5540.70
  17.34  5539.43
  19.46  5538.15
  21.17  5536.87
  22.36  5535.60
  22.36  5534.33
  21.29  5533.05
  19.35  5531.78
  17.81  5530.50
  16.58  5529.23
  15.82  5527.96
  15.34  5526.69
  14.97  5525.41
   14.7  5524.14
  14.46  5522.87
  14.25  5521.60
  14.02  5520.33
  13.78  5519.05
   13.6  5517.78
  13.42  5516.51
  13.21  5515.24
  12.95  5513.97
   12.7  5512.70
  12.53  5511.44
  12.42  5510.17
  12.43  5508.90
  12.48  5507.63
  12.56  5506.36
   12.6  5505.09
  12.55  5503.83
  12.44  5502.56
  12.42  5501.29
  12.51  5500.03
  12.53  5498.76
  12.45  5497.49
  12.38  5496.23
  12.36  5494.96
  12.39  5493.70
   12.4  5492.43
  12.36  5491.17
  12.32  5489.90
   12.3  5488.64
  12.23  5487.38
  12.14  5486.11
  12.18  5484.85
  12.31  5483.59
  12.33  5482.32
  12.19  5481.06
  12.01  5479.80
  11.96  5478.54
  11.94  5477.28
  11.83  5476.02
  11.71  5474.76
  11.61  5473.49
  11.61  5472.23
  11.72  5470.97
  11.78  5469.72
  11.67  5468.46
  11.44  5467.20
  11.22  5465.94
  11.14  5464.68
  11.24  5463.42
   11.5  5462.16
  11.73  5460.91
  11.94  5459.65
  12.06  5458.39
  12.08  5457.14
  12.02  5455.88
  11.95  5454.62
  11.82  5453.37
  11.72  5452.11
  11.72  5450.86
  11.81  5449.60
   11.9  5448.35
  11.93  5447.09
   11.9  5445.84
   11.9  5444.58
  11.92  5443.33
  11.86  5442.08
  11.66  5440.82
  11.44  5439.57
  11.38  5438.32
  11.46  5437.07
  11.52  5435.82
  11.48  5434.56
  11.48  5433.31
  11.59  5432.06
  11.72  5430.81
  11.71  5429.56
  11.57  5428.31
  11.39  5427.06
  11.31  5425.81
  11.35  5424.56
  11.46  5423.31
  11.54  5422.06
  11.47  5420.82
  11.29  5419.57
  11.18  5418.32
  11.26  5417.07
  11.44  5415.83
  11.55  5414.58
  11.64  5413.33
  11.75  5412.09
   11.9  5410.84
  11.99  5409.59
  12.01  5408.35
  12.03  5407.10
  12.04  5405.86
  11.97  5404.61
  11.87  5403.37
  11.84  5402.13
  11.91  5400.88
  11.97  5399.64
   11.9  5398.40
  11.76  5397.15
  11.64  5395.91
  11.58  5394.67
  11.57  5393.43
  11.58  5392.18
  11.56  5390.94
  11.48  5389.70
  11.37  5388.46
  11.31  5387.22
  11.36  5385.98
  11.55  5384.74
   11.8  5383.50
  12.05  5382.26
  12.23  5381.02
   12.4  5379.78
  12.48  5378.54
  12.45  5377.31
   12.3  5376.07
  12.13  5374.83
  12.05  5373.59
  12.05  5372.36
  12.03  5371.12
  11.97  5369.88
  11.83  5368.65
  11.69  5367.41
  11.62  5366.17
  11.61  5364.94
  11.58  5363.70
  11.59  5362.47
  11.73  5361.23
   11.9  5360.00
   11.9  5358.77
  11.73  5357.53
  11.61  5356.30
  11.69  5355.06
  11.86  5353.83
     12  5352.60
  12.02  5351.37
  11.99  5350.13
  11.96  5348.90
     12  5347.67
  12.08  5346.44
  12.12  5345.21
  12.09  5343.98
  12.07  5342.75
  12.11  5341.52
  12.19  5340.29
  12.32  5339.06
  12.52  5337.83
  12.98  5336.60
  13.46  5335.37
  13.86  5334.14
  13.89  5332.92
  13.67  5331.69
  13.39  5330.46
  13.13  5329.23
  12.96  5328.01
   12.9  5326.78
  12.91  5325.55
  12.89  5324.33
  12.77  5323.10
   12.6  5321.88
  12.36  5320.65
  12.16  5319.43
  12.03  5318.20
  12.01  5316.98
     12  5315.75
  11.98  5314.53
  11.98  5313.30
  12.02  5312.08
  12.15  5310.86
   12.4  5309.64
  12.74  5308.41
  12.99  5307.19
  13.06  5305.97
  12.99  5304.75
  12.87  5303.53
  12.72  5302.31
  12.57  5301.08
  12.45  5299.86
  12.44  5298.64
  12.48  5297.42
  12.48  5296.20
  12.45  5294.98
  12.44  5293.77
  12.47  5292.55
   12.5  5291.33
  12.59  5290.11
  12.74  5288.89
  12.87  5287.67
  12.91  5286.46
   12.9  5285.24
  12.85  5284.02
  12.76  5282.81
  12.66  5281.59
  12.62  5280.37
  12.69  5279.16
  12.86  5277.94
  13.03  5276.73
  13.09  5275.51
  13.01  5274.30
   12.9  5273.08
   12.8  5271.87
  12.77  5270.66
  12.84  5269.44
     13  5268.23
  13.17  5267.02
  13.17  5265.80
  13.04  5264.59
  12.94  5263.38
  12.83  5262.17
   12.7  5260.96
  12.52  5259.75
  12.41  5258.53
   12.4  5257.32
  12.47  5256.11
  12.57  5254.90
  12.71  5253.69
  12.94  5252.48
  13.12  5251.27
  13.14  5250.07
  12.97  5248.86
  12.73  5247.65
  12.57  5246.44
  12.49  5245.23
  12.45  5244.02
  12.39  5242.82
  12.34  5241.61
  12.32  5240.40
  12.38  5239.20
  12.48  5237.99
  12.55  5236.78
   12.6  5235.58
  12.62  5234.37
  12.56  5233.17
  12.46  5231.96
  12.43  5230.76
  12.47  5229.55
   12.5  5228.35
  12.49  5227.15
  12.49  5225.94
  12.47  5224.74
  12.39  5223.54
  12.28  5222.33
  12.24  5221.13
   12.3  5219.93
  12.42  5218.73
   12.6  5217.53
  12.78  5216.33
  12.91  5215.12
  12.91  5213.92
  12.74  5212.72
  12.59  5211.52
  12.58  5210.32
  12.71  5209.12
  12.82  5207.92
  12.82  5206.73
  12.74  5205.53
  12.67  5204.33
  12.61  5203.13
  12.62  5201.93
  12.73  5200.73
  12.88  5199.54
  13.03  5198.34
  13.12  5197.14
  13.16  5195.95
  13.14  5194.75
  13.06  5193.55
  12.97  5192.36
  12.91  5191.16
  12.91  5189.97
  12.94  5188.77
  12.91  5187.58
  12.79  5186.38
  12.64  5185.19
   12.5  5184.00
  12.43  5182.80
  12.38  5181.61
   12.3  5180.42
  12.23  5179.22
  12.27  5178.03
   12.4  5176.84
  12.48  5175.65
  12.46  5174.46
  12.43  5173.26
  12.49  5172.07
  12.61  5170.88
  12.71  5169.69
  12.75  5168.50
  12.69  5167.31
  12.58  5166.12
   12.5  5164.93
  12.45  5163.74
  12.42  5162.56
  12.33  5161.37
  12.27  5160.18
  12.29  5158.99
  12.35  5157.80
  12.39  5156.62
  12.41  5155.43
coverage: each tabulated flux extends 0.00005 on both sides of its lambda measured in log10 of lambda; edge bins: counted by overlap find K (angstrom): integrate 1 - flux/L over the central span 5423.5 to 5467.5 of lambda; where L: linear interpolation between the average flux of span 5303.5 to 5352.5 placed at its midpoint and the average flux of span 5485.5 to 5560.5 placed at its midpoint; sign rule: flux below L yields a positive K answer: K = 6.2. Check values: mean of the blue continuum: 12.6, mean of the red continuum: 14.2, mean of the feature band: 11.7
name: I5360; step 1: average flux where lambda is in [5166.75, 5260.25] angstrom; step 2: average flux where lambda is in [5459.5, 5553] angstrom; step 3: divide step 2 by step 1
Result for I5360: 1.08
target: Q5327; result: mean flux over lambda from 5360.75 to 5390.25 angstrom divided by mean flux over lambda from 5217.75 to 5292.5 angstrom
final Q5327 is 0.94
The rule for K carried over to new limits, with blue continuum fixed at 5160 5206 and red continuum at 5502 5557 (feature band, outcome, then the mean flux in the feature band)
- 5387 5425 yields 6.55 angstrom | 11.7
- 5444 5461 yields 2.94 angstrom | 11.9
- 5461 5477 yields 3.24 angstrom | 11.6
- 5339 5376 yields 4.99 angstrom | 11.9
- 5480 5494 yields 2.23 angstrom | 12.3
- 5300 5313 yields 0.79 angstrom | 12.6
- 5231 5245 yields 0.58 angstrom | 12.5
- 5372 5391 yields 2.74 angstrom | 11.9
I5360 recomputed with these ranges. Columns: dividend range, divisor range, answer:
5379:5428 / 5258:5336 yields 0.92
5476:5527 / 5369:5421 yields 1.08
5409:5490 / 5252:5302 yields 0.92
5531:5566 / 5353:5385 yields 1.27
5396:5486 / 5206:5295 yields 0.93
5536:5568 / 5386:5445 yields 1.21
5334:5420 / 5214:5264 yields 0.95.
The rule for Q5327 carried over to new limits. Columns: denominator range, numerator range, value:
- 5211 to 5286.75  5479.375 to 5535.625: 1.09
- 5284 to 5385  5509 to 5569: 1.19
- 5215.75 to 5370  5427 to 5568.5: 1.05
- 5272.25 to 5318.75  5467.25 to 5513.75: 0.97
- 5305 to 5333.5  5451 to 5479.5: 0.93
